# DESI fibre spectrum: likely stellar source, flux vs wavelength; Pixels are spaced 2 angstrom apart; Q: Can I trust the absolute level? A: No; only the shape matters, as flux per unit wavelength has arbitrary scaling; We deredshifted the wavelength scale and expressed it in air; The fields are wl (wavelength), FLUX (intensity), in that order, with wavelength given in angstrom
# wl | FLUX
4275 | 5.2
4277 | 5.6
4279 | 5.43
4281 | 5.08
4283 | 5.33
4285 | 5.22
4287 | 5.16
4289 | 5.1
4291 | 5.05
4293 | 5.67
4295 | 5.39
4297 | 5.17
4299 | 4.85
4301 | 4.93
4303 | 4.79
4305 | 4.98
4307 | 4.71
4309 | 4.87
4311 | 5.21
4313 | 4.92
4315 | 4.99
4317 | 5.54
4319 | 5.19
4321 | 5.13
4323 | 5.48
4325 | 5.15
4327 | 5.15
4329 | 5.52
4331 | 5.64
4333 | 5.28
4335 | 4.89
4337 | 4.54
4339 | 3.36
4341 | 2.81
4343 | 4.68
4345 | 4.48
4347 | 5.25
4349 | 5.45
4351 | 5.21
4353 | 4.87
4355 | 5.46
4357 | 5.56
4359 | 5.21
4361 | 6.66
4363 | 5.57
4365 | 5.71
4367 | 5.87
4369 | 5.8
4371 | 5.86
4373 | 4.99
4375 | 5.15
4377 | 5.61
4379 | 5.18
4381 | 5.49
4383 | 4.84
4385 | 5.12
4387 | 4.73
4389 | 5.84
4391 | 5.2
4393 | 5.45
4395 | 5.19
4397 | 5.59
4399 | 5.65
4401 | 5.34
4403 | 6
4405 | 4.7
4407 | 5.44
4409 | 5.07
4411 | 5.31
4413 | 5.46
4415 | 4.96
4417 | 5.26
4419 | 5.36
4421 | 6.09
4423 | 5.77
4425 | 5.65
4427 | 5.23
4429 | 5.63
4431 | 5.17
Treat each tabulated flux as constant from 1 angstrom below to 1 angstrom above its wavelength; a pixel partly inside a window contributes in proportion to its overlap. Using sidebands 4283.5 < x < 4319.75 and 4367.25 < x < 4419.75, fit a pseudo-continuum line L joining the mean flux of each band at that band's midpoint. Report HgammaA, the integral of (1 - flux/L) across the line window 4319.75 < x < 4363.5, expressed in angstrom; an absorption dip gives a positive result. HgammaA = 1.2 angstrom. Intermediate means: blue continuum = 5.1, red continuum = 5.34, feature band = 5.06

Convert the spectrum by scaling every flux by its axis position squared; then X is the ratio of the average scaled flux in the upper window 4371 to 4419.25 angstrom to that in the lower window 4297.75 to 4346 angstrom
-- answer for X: 1.12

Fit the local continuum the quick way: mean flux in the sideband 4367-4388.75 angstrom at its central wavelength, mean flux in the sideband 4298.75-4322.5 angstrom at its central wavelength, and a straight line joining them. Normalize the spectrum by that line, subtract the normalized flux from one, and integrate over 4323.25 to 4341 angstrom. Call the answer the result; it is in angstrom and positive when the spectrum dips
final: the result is 0.9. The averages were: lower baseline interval 5.02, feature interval 4.84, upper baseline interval 5.32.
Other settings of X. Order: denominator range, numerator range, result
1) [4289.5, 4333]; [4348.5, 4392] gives 1.08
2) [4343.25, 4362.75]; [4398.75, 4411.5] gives 1.03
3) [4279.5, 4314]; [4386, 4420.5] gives 1.10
